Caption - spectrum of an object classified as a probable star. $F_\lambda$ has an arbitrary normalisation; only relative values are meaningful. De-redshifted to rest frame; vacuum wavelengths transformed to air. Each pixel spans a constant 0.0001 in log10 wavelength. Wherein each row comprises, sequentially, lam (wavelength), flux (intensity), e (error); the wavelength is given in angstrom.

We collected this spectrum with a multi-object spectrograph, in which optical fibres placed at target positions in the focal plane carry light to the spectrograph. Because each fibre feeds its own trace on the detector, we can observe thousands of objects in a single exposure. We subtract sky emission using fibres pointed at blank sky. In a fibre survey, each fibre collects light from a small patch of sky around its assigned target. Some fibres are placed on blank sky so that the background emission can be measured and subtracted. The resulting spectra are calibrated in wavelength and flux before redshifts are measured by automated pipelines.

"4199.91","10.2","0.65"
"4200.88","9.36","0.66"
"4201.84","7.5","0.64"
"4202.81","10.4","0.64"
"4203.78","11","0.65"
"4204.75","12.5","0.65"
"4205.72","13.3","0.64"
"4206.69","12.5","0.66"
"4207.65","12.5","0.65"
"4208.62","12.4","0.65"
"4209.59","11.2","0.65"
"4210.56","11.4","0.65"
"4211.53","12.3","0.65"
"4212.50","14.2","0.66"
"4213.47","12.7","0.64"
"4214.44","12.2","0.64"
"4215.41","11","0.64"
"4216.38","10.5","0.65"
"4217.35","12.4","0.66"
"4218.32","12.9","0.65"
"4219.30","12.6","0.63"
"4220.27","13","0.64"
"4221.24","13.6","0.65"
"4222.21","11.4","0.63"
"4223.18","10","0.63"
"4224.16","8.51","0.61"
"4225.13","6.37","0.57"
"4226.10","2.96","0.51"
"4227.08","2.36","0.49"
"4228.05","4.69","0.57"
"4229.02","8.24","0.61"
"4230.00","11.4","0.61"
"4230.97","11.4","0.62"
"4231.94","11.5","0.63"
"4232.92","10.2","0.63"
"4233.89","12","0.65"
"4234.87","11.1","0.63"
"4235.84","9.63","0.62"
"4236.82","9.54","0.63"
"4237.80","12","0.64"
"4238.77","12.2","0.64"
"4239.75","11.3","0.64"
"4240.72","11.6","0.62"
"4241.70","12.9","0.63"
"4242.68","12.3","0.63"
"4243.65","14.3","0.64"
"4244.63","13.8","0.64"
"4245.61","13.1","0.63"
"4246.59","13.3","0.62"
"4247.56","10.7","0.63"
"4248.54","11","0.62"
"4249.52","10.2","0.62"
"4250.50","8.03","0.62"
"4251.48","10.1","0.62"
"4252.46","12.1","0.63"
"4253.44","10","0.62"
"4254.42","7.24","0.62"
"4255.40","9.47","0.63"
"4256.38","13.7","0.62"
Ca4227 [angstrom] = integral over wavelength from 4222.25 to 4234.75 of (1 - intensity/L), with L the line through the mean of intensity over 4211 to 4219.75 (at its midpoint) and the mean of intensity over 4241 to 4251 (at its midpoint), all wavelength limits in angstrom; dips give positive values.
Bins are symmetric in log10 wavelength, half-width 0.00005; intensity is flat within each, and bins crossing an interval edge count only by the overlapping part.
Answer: 3.8 angstrom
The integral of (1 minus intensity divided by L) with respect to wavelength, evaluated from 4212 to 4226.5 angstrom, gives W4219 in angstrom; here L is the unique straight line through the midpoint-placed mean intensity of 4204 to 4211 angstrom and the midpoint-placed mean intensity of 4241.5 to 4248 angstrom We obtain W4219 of 1.7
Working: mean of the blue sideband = 12.2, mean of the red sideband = 12.9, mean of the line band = 11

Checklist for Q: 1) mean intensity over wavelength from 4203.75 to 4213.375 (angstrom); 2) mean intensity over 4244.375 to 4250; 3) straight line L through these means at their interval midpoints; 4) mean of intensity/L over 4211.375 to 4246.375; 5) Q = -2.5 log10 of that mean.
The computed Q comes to 0.119 mag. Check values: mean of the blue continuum 12.4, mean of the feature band 10.9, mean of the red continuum 11.9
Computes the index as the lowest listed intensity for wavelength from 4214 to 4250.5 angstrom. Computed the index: 2.36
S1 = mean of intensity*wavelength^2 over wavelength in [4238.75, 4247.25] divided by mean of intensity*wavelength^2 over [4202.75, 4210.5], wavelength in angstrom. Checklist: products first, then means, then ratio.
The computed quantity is 1.08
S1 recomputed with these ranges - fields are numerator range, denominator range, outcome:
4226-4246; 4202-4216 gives 0.89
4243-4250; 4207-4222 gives 1.02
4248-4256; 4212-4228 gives 0.97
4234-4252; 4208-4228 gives 1.10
